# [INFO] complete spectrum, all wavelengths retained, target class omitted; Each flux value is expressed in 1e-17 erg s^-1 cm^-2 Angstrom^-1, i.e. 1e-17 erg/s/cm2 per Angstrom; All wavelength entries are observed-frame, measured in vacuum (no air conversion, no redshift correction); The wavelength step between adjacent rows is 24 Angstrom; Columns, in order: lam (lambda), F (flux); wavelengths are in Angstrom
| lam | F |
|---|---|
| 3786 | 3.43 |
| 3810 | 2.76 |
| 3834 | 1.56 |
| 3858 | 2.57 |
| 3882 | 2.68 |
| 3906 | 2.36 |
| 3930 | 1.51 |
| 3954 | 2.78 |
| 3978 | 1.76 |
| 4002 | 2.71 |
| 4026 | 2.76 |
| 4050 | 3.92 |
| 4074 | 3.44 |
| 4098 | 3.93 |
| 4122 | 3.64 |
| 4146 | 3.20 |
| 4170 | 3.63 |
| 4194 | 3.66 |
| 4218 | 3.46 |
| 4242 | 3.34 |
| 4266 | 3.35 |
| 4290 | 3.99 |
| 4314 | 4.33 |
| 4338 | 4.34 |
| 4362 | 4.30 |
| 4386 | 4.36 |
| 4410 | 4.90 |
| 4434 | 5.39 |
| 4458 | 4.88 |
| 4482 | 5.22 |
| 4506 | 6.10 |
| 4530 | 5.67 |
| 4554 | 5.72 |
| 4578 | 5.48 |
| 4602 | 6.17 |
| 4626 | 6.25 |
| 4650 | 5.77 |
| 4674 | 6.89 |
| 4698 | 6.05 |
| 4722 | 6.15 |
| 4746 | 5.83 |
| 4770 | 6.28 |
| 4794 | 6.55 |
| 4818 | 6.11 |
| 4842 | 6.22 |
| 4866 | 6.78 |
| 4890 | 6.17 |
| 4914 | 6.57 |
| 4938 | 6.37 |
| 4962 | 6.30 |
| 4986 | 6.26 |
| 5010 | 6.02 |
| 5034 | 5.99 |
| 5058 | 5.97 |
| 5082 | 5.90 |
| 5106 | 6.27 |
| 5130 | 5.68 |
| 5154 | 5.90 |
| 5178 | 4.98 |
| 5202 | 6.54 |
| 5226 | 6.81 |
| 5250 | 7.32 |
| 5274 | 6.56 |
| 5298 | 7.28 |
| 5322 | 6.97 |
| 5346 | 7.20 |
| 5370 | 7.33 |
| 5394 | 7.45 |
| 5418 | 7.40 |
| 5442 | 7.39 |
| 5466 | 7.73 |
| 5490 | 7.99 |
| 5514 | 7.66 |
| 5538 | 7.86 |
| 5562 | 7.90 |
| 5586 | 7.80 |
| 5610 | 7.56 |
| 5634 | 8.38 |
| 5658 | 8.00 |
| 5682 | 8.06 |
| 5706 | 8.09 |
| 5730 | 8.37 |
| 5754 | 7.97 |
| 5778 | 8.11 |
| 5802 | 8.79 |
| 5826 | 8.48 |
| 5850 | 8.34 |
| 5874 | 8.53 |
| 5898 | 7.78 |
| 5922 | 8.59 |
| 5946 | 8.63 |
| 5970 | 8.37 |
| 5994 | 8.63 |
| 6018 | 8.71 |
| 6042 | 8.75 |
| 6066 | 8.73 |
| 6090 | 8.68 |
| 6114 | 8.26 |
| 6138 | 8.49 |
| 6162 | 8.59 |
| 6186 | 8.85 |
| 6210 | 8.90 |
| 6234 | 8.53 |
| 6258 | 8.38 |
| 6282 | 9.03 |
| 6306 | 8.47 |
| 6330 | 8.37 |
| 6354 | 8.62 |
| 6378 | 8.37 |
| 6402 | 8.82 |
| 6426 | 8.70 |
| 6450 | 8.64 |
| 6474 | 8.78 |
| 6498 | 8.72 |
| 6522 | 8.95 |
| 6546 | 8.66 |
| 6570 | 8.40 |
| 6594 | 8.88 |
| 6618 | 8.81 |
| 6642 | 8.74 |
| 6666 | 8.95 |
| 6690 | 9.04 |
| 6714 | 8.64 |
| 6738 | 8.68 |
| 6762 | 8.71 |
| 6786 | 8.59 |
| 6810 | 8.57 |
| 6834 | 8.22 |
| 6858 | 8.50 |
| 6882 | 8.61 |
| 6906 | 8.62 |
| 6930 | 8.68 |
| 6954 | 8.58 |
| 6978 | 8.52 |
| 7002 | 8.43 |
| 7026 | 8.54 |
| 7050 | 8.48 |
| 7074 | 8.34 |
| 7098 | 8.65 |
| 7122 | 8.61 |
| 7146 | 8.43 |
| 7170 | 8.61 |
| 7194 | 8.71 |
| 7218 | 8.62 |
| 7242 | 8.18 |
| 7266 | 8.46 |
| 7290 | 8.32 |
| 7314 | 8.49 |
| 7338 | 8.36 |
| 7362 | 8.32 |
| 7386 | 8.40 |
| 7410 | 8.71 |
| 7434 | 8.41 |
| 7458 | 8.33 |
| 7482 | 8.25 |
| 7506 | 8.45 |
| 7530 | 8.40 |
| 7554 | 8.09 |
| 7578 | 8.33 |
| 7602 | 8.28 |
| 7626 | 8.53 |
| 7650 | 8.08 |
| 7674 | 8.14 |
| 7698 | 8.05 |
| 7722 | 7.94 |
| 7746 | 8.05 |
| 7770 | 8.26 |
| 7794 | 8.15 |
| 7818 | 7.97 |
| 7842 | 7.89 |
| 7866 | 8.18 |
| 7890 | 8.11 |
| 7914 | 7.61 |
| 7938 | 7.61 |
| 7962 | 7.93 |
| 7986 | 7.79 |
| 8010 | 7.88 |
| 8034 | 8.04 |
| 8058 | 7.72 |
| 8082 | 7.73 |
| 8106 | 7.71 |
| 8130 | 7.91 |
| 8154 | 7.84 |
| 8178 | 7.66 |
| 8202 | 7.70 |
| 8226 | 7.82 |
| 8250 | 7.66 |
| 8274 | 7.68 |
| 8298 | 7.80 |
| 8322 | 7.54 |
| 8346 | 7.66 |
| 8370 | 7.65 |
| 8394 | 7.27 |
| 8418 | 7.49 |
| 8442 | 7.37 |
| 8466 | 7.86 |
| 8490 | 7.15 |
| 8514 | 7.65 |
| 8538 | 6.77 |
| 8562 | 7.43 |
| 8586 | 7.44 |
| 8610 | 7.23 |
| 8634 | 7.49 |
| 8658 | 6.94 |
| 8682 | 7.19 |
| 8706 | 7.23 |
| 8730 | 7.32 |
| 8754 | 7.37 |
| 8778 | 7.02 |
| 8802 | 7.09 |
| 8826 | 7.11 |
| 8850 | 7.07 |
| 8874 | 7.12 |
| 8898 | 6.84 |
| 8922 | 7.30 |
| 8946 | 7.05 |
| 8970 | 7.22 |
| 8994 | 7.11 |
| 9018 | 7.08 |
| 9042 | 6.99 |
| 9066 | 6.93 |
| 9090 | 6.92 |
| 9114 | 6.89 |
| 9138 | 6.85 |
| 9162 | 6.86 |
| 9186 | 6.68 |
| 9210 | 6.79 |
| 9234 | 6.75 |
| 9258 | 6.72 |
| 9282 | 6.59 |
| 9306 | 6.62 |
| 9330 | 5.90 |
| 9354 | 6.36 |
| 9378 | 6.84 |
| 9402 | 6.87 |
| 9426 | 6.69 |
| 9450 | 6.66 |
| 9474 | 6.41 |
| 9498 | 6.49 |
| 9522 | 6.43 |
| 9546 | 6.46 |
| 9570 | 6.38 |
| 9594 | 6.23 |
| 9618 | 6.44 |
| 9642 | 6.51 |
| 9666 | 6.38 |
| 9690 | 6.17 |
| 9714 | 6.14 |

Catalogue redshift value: 0.00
